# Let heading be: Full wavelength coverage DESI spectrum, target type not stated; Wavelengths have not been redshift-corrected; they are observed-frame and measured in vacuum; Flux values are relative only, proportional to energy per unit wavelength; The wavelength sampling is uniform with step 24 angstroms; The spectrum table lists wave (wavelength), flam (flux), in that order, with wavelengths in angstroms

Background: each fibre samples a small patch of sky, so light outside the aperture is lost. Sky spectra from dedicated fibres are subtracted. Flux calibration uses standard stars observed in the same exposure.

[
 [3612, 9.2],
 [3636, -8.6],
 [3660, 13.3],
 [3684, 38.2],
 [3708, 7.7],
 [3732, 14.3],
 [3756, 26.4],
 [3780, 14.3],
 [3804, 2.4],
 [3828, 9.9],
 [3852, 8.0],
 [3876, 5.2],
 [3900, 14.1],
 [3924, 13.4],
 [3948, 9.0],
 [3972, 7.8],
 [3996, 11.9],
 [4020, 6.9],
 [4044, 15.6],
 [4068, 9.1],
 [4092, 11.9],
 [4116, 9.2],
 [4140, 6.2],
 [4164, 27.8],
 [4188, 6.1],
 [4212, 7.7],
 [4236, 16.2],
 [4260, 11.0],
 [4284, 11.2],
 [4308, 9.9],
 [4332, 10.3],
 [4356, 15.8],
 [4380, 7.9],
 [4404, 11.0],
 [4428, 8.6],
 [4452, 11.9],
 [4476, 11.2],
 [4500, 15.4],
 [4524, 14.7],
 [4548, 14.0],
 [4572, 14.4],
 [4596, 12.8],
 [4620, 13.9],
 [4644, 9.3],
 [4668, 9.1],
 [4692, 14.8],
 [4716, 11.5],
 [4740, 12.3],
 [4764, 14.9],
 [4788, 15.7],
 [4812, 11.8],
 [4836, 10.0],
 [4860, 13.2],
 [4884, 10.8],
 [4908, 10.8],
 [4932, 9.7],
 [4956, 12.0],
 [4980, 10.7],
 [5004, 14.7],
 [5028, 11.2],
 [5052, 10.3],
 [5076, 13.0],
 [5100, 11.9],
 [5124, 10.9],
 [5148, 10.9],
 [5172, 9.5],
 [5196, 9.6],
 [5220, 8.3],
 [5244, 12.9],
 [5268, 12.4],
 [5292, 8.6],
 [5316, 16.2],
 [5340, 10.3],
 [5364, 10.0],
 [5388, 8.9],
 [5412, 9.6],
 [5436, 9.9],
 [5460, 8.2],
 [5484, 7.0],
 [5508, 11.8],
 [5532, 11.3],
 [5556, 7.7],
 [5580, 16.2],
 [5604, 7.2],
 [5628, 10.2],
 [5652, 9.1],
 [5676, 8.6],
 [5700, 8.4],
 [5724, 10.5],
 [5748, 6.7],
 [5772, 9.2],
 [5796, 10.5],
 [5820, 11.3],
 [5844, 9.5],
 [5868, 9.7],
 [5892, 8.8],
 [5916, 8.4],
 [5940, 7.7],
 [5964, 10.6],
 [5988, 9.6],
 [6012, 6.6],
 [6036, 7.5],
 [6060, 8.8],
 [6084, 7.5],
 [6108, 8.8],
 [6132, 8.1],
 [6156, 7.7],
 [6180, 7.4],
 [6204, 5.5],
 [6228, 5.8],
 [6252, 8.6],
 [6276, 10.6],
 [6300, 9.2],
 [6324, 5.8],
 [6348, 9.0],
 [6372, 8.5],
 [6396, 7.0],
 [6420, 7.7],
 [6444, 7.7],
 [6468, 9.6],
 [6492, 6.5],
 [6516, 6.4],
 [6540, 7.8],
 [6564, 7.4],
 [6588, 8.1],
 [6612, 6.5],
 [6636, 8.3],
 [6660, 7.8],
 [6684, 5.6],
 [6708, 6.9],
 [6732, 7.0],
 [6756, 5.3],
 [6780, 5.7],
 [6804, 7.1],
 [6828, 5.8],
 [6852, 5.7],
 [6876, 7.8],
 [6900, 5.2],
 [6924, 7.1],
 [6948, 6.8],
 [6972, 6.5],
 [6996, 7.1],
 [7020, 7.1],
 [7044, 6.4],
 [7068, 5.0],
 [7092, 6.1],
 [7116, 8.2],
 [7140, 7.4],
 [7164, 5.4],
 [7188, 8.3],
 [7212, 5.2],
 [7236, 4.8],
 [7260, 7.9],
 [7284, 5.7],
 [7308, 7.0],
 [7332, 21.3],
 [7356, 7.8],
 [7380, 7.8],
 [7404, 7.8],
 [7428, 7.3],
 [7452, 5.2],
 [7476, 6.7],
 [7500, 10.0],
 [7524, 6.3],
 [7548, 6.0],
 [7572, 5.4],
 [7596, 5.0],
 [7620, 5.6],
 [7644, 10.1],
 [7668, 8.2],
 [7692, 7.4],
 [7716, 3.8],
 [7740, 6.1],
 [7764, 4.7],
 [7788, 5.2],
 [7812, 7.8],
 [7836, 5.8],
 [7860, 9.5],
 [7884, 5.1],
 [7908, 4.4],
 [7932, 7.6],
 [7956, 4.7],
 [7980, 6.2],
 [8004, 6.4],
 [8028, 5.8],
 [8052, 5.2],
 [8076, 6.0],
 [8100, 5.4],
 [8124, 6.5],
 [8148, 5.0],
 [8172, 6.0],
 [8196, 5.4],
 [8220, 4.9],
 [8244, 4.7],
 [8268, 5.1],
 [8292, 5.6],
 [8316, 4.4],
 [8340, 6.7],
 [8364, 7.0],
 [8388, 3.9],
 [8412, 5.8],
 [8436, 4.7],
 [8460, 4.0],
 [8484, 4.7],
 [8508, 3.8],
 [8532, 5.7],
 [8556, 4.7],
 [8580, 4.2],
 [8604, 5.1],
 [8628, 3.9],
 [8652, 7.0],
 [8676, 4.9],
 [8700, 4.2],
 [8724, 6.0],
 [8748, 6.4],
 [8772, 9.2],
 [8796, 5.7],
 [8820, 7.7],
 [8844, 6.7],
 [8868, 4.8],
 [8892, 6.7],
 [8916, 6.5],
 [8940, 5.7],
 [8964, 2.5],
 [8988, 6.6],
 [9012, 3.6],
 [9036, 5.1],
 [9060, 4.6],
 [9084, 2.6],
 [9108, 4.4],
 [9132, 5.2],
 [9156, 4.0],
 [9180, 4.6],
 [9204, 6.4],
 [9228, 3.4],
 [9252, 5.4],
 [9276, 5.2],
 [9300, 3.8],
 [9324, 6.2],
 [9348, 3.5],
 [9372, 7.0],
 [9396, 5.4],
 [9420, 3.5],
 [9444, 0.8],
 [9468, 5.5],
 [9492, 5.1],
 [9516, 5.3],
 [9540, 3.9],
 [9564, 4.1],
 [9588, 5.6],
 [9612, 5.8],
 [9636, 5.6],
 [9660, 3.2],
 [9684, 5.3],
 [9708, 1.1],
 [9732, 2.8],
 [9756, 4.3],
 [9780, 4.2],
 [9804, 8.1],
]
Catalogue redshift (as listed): 0.12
